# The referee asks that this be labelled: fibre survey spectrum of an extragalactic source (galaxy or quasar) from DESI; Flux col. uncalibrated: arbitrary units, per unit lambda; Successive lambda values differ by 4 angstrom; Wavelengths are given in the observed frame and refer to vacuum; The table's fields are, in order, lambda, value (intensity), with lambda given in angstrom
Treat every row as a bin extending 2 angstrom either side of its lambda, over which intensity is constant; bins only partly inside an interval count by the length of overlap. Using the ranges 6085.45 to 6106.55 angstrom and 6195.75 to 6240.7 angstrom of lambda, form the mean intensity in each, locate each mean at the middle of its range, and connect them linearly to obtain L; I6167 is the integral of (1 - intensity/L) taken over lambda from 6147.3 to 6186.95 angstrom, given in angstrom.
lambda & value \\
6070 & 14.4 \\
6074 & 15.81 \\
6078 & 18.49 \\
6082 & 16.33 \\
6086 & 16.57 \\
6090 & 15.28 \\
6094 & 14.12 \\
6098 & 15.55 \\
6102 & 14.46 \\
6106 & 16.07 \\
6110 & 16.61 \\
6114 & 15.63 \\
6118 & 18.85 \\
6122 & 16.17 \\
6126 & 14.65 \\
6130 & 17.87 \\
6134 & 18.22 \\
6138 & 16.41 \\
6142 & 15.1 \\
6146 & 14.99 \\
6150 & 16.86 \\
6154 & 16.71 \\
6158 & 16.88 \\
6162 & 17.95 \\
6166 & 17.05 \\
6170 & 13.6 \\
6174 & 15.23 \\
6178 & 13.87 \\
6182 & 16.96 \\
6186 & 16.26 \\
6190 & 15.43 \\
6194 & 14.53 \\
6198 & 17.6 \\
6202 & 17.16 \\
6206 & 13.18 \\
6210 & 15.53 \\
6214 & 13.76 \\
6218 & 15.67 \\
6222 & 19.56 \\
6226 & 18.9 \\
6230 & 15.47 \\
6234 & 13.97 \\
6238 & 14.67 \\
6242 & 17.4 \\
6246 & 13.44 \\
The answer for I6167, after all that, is -1.2 angstrom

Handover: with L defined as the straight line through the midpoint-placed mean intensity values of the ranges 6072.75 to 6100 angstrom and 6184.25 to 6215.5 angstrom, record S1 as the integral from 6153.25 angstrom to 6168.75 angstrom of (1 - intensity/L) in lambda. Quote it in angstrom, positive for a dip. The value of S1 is -1.3 angstrom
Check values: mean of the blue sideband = 16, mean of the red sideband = 15.5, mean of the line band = 17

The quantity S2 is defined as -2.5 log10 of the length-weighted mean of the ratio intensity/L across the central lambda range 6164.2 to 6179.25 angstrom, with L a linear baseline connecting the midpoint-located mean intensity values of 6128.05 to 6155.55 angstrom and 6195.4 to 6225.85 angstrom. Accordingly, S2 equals 0.10 mag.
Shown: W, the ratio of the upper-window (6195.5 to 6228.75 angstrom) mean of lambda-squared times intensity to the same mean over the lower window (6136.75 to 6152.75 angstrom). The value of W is 1.06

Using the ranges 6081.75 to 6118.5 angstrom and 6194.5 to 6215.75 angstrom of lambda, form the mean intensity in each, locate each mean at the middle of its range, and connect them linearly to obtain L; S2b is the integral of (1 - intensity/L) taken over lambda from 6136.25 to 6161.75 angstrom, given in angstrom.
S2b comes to -1.1 angstrom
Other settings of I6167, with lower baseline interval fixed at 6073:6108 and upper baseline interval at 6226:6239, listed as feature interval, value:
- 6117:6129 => -0.6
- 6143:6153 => -0.2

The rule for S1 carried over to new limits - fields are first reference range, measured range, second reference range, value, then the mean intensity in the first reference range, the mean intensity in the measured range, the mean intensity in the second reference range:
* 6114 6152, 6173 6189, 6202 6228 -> 0.71 angstrom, 16.5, 15.6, 16.2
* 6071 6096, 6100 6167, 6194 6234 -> -1.79 angstrom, 16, 16.5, 16.1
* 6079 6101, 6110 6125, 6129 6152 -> -0.54 angstrom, 15.7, 16.7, 16.5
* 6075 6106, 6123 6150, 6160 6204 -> -0.59 angstrom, 15.8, 16.3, 16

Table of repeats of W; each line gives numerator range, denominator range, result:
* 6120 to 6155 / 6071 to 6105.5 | 1.05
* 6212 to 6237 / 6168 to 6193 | 1.08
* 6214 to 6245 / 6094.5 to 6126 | 1.06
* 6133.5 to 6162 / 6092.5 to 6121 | 1.05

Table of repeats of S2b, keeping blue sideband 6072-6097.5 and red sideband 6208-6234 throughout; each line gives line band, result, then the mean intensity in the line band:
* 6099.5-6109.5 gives 0.4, 15.5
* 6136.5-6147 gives 0.4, 15.5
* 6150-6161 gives -0.5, 16.9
